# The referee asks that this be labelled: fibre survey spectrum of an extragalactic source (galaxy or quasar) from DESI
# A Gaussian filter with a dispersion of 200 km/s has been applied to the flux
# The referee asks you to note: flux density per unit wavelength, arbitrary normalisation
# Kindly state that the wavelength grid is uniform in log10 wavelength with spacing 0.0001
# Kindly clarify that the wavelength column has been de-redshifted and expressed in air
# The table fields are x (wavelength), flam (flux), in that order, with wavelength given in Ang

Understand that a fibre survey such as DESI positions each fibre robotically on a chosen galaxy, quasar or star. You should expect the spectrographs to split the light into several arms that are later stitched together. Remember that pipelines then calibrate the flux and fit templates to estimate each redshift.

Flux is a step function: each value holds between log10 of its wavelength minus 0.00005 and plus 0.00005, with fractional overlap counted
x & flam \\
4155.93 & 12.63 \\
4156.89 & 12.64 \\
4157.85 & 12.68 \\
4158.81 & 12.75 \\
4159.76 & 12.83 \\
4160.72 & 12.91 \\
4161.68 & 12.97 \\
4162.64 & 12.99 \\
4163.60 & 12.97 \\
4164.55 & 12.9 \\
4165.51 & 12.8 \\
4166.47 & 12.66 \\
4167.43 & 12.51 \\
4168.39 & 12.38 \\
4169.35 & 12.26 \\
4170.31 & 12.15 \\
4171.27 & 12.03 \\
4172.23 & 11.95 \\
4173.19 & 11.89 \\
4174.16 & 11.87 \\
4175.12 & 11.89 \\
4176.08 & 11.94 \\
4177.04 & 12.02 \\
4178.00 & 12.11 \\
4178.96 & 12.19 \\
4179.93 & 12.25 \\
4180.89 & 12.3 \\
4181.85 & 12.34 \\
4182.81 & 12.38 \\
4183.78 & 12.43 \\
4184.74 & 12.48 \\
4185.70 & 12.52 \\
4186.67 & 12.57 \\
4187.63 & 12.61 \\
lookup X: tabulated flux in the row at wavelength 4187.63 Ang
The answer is 12.61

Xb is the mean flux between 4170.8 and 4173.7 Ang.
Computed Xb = 11.9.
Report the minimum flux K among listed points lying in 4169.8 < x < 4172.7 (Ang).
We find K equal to 11.95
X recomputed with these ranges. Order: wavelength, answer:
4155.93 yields 12.63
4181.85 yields 12.34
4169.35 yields 12.26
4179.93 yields 12.25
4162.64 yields 12.99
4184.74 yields 12.48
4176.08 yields 11.94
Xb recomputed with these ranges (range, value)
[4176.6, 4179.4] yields 12.1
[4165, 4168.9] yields 12.6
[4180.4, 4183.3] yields 12.3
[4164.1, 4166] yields 12.8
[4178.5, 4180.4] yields 12.2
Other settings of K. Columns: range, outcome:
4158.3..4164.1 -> 12.75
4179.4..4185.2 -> 12.25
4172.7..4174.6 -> 11.87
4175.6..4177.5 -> 11.94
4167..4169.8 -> 12.26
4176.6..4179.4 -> 12.02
